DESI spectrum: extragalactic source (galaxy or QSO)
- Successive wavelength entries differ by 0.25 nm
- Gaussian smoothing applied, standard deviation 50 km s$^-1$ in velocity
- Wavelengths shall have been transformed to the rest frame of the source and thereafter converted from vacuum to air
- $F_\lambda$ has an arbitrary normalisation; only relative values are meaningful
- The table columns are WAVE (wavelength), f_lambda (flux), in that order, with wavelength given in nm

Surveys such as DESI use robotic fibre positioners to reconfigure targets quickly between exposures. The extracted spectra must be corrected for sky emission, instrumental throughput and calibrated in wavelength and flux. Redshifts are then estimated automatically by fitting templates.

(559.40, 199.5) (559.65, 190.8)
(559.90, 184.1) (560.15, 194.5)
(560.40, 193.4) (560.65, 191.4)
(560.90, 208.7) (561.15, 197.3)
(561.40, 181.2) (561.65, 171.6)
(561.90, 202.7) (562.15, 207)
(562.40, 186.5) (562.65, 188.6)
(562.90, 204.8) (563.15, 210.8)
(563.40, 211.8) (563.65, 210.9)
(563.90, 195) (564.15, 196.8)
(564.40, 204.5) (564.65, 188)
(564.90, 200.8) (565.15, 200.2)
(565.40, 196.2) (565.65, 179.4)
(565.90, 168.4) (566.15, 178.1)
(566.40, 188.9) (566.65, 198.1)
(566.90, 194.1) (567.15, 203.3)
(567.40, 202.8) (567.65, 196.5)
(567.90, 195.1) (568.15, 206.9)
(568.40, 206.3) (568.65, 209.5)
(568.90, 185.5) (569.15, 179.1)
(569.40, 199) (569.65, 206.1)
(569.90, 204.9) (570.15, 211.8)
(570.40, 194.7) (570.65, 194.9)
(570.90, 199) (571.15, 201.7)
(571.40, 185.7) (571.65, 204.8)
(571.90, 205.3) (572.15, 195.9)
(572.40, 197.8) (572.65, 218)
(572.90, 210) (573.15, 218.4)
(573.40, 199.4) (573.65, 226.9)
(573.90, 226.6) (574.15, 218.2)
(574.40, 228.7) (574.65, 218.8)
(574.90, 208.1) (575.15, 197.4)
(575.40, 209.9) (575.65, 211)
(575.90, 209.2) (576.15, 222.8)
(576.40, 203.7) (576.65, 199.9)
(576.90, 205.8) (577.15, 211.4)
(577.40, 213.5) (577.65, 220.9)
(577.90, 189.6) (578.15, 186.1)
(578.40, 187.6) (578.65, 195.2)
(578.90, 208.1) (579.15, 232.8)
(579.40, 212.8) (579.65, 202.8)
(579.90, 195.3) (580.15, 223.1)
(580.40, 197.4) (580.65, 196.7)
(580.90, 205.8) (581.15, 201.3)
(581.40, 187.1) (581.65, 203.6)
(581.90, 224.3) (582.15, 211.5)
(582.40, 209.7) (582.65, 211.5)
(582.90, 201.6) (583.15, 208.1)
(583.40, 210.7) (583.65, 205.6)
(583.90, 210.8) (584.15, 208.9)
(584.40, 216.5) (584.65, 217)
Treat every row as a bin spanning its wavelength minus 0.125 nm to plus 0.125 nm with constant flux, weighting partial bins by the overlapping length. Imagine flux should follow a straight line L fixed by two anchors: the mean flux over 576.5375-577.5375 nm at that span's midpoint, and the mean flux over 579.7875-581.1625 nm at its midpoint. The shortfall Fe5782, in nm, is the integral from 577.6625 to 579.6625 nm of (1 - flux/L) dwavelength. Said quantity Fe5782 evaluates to 0.03 nm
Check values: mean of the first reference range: 208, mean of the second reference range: 204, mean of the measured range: 203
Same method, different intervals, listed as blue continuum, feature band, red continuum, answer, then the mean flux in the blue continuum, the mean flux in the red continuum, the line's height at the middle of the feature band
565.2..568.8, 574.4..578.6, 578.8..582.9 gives -0.062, 195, 208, 203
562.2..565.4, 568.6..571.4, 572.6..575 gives 0.171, 200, 217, 211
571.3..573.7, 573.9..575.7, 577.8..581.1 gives -0.083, 206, 203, 205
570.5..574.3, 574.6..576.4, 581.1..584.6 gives -0.025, 207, 208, 207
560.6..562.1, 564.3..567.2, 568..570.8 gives 0.080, 193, 200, 197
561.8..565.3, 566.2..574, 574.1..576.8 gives 0.177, 201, 211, 207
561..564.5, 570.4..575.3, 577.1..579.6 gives -0.121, 198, 206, 203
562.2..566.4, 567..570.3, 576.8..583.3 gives -0.041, 195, 206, 198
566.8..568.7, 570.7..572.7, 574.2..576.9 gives 0.060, 202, 211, 206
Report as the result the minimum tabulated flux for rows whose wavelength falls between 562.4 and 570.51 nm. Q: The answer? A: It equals 168.4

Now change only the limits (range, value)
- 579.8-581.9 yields 187.1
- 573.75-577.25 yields 197.4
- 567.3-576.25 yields 179.1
